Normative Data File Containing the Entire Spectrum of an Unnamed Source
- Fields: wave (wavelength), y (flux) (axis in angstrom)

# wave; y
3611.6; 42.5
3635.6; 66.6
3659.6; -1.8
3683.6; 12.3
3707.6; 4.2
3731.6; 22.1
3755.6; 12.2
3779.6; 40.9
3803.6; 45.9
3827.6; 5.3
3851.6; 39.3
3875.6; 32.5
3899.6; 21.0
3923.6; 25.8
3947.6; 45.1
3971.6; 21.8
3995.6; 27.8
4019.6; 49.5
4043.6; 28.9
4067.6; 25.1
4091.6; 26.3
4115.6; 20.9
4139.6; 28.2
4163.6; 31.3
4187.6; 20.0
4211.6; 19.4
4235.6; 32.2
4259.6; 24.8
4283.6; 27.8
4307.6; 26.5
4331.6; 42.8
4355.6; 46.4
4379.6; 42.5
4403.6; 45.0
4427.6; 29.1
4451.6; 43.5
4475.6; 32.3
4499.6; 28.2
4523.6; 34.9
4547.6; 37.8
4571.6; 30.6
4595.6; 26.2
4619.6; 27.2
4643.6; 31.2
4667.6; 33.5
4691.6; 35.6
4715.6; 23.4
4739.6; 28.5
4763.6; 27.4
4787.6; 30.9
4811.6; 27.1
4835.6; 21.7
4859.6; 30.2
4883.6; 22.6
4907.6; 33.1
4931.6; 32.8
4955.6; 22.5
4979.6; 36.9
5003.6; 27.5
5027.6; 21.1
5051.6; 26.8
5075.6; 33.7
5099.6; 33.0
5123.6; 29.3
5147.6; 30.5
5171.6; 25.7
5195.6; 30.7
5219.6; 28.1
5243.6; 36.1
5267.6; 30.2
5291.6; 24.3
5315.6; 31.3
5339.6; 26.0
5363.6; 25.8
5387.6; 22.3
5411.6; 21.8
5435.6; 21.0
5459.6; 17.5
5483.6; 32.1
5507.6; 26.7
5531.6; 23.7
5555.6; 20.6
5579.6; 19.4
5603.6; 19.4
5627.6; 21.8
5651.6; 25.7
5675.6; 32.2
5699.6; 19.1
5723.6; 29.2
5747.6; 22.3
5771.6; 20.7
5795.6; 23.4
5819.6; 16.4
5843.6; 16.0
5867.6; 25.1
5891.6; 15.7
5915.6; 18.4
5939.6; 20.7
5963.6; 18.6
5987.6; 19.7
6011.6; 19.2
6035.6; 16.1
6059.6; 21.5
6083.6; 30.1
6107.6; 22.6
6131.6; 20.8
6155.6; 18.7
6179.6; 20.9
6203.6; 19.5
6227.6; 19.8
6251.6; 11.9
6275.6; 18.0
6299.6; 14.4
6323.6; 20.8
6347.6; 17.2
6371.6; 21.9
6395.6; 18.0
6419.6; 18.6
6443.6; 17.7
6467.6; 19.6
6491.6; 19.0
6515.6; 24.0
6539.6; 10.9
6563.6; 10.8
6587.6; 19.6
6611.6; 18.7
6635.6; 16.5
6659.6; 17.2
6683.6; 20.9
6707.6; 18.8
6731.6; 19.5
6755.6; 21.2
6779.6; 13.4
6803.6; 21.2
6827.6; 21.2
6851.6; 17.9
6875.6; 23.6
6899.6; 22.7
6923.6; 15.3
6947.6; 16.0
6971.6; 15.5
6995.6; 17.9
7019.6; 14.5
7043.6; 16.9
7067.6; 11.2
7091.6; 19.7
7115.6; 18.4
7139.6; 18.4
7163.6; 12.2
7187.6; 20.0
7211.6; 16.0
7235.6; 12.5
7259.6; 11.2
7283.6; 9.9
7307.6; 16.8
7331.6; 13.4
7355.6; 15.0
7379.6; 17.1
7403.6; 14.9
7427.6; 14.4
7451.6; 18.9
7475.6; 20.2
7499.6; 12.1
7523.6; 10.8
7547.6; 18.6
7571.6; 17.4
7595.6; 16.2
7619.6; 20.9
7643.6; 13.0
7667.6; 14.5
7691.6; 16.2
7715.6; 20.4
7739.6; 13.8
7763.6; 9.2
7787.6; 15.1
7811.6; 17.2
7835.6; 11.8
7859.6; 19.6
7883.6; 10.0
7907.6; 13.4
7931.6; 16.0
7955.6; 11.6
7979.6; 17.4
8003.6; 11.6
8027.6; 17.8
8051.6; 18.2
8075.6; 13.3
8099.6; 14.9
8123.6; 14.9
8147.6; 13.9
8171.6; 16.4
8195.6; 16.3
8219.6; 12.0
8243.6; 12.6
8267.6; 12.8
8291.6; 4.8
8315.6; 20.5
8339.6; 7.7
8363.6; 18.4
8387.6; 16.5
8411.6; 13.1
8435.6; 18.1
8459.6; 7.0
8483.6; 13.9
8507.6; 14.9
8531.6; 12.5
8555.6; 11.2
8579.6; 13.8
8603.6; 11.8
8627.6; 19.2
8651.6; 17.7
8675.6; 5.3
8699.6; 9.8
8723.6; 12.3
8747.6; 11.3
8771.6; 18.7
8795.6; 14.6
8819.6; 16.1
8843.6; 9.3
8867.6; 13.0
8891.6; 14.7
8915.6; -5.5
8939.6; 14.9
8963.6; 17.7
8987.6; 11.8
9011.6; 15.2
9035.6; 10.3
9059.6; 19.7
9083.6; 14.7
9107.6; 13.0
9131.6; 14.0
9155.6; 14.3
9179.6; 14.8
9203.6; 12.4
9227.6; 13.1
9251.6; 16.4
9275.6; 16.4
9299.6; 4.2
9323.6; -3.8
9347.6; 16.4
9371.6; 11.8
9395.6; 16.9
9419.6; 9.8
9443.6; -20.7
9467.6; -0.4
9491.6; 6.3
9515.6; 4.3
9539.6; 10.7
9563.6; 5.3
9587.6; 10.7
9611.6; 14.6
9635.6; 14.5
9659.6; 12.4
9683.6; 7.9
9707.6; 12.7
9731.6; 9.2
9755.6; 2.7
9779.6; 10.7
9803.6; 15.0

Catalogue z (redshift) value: 1.48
